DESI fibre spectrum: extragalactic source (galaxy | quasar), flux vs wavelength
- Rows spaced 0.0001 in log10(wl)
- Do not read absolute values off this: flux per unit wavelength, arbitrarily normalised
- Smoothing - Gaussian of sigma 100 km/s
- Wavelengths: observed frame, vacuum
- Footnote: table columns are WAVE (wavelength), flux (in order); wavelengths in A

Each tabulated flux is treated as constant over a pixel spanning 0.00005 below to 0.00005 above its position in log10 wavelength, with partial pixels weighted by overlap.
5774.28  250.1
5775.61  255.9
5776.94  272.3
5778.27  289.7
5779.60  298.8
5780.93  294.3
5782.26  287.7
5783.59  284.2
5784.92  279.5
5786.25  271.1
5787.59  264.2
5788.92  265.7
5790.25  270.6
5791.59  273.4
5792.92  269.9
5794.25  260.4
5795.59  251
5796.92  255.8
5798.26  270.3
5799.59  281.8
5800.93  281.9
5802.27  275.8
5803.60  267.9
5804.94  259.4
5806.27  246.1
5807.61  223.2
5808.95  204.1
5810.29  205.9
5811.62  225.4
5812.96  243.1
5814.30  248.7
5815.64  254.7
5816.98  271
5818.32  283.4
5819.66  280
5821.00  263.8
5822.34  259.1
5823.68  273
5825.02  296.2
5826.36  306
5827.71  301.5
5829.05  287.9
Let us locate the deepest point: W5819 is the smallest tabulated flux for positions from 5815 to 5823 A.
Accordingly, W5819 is 254.7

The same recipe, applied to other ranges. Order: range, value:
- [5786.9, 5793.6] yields 264.2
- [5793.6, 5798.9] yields 251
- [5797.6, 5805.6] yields 259.4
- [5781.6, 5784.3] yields 284.2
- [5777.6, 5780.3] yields 289.7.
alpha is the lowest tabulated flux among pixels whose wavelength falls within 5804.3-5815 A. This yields 204.1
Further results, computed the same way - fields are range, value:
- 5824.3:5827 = 296.2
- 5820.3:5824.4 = 259.1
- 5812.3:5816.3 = 243.1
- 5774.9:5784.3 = 255.9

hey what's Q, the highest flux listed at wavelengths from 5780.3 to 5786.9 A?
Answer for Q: 294.3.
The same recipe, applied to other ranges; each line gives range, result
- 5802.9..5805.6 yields 267.9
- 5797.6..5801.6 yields 281.9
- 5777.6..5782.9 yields 298.8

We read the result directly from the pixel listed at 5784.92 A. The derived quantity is 279.5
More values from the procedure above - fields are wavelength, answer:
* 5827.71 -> 301.5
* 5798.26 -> 270.3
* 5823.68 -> 273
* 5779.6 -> 298.8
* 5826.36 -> 306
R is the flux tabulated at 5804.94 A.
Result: 259.4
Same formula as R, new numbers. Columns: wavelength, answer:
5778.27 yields 289.7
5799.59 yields 281.8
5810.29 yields 205.9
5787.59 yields 264.2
